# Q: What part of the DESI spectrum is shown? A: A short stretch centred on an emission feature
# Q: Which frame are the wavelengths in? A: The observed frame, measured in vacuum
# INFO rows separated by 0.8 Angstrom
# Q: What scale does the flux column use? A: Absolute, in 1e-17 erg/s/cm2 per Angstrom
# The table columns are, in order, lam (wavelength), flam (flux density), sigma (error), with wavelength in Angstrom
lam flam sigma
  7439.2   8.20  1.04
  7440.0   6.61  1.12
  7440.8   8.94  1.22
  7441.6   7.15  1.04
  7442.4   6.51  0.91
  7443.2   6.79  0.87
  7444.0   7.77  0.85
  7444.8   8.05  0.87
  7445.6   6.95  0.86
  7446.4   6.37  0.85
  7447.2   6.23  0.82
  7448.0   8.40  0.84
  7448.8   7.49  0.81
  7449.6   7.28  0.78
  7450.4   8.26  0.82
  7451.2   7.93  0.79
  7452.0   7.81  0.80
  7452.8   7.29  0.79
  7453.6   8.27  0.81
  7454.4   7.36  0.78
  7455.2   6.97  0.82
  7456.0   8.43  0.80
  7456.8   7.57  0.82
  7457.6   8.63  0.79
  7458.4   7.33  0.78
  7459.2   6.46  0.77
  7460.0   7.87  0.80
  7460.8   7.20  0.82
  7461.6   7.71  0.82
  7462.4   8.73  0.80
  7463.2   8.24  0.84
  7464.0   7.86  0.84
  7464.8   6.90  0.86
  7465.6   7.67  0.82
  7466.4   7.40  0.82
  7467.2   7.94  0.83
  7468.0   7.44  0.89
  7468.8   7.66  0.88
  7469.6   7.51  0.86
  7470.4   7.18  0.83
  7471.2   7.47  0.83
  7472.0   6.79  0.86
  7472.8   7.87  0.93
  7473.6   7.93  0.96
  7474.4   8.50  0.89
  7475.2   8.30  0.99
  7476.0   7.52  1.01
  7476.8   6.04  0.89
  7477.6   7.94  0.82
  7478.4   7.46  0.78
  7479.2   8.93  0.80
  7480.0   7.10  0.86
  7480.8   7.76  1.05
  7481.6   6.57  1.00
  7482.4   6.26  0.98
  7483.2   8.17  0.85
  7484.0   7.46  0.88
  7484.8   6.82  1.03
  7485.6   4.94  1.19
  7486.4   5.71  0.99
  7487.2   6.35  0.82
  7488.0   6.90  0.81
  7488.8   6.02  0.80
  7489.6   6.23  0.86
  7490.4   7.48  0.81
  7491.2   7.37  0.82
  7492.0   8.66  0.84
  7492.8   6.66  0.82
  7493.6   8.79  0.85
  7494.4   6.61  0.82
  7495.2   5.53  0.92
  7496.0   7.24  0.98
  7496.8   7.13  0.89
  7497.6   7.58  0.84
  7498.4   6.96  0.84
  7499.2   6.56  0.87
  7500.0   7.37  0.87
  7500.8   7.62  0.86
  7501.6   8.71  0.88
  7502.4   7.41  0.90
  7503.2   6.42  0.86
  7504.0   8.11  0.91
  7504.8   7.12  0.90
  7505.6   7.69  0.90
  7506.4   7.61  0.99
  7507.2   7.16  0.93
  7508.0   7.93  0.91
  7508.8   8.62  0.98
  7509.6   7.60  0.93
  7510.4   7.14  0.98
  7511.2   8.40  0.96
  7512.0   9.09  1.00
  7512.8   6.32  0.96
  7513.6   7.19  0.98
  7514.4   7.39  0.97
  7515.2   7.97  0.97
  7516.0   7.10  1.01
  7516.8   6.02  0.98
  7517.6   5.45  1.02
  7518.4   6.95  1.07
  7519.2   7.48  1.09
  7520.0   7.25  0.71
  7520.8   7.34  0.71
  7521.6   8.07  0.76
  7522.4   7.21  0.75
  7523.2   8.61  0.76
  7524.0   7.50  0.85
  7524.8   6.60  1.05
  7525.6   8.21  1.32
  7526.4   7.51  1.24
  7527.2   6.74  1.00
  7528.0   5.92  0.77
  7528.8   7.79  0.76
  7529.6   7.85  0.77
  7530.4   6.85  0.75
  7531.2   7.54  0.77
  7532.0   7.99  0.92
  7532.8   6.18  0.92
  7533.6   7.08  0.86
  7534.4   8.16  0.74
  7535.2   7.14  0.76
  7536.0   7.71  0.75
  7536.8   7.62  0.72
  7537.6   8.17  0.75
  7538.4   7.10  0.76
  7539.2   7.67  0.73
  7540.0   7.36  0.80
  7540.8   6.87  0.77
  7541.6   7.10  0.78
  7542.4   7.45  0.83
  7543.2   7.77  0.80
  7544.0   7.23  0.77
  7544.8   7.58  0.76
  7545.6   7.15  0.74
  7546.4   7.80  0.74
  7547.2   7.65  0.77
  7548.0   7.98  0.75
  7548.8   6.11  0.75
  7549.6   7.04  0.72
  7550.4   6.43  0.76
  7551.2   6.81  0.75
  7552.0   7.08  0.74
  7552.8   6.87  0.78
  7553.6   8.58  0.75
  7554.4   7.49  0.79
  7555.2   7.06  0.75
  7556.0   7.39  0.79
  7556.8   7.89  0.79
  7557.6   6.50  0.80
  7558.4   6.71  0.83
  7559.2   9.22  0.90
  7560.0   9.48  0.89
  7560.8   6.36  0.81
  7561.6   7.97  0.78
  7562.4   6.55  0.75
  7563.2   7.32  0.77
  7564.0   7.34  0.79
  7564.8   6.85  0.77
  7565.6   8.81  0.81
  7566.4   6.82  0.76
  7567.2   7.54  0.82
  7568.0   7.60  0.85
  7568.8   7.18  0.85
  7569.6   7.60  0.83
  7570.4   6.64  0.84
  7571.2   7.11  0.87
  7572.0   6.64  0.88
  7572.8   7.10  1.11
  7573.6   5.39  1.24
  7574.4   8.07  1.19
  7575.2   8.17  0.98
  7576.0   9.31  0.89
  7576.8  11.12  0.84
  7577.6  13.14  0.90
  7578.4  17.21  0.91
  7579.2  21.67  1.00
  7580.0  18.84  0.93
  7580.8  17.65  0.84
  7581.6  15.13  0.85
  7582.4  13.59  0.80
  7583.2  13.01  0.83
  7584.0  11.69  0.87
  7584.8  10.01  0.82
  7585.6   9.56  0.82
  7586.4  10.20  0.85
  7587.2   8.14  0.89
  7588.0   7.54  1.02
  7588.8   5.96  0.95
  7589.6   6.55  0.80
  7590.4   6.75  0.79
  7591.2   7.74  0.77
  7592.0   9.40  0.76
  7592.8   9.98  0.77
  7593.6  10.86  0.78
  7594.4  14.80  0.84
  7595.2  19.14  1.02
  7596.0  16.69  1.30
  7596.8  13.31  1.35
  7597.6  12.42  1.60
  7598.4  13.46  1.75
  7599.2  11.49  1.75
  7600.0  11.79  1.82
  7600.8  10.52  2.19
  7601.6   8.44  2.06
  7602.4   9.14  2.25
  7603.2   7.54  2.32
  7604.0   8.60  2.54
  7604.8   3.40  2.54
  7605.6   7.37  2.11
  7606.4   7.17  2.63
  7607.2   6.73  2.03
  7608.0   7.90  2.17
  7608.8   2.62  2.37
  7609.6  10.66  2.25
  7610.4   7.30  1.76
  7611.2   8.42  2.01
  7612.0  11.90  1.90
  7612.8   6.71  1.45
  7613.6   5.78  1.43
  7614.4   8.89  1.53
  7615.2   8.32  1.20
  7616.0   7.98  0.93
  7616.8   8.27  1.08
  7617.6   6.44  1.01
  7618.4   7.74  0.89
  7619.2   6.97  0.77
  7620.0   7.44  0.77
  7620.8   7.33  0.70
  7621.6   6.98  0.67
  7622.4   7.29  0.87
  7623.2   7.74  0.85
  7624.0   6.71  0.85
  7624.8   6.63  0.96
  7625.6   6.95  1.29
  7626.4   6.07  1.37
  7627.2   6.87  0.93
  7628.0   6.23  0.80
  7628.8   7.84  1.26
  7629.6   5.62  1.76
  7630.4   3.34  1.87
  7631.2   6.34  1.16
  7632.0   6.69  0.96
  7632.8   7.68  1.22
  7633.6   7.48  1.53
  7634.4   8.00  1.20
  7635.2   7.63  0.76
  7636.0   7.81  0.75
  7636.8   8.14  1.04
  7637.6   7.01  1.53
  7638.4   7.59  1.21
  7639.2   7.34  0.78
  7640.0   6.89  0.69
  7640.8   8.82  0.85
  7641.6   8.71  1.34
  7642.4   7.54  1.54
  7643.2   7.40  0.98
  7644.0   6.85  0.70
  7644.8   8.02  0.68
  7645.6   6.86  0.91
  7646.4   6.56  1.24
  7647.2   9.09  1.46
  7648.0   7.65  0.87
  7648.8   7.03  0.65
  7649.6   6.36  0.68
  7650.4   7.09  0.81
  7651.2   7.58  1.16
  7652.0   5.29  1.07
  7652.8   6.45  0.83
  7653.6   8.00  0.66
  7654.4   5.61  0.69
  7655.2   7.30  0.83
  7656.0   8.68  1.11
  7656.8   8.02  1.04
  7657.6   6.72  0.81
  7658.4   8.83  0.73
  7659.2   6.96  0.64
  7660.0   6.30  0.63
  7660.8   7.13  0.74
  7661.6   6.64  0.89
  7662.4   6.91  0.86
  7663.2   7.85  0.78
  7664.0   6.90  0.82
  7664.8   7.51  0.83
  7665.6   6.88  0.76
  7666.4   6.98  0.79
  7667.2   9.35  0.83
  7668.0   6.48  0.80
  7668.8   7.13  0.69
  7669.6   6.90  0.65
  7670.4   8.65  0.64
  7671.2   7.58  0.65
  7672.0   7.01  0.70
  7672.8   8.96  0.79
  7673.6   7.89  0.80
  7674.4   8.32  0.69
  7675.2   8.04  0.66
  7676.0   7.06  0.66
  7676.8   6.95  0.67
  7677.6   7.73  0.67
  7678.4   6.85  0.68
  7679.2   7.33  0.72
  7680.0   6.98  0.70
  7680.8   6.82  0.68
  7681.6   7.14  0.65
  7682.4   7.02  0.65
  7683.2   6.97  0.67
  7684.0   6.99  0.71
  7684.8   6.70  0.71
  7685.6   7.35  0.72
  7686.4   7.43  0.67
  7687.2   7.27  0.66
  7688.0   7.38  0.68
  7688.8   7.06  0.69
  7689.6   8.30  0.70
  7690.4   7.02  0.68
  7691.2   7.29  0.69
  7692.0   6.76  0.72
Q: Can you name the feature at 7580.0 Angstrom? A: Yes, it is [S II]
